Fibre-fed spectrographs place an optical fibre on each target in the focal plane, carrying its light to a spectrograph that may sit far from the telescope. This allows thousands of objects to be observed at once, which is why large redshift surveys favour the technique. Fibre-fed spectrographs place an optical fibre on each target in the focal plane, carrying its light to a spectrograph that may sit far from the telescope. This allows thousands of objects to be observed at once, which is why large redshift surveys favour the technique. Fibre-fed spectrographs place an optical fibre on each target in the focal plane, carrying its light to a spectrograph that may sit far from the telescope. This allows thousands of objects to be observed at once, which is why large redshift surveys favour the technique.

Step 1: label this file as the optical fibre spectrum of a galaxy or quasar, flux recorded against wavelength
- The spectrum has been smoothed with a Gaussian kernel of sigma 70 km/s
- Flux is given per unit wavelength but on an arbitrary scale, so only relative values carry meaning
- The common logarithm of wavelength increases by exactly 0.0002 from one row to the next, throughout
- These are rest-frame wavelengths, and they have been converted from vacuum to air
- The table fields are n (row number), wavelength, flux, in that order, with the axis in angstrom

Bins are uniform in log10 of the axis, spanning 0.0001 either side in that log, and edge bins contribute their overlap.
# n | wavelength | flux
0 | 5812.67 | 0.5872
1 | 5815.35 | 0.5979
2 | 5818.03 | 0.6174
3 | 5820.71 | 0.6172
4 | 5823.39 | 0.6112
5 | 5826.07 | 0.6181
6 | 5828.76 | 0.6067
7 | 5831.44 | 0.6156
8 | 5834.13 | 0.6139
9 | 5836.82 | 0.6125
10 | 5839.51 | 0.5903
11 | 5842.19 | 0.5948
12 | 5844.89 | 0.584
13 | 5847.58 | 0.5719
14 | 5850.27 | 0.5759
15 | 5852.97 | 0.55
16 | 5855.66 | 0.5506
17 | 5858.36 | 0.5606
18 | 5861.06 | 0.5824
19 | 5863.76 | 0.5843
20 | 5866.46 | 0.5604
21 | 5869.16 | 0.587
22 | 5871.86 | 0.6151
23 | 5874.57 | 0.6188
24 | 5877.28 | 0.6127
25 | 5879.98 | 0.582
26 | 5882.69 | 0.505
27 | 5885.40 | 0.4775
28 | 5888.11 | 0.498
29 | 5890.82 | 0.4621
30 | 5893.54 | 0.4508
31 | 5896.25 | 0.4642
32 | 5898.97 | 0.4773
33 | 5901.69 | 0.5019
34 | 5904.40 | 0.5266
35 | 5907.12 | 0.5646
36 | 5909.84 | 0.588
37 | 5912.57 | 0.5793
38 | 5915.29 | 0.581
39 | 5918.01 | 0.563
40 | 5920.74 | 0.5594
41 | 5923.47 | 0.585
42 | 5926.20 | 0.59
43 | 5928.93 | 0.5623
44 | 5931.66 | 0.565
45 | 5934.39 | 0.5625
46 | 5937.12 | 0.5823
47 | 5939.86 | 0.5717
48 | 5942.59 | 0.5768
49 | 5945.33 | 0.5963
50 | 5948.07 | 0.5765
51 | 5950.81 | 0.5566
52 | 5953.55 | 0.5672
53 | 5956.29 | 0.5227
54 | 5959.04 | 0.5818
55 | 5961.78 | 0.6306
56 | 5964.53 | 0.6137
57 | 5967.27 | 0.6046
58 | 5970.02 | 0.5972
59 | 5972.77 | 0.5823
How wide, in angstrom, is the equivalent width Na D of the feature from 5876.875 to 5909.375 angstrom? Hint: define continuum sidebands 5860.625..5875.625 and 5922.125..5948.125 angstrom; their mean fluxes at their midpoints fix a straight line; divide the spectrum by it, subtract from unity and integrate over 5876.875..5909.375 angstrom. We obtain 4.3 angstrom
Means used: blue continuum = 0.591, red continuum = 0.577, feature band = 0.509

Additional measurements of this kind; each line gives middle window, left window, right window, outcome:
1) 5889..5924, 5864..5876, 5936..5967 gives 3.5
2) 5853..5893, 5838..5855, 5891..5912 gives -0.7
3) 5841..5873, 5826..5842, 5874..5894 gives -0.4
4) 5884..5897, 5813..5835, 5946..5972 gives 2.8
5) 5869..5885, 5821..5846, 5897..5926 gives -0.1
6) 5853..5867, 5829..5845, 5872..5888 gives 0.3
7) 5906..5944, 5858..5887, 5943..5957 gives -0.4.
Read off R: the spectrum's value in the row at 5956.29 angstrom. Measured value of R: 0.5227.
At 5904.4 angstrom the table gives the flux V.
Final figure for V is 0.5266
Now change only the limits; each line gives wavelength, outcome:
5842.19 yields 0.5948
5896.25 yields 0.4642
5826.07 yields 0.6181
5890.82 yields 0.4621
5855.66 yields 0.5506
